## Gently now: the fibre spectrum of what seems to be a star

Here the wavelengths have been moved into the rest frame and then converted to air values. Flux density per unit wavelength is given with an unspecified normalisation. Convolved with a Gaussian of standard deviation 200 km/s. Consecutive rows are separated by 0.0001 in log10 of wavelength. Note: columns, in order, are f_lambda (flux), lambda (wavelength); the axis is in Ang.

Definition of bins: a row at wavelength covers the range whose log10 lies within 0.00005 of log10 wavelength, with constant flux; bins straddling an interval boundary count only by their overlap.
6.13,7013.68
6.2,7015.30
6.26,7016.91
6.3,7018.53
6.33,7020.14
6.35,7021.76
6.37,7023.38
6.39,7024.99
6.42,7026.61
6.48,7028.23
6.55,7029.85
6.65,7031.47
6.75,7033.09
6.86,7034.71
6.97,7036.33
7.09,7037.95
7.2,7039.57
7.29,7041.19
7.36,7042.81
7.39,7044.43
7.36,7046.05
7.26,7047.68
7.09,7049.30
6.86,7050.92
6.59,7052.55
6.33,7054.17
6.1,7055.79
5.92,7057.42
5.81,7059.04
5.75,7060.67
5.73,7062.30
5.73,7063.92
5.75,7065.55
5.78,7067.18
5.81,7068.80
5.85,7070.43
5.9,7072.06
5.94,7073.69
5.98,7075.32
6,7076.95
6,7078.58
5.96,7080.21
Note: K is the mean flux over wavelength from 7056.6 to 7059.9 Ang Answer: 5.86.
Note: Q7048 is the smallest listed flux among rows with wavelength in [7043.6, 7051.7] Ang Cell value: 6.86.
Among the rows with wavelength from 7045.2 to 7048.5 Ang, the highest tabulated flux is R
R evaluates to 7.36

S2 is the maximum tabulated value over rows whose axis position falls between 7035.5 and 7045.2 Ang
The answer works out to 7.39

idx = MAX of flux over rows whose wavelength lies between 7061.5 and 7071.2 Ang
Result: 5.85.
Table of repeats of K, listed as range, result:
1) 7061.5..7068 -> 5.75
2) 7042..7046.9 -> 7.37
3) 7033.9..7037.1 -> 6.91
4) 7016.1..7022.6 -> 6.31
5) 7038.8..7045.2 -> 7.32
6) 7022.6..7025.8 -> 6.39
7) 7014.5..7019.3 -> 6.25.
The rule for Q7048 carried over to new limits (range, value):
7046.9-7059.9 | 5.81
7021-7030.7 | 6.35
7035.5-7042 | 6.97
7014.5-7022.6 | 6.2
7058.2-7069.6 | 5.73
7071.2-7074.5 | 5.9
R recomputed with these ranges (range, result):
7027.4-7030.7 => 6.55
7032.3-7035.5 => 6.86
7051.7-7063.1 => 6.59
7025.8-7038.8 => 7.09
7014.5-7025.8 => 6.39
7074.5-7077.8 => 6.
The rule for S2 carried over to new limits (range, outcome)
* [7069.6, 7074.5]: 5.94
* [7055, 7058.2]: 6.1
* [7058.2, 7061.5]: 5.81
